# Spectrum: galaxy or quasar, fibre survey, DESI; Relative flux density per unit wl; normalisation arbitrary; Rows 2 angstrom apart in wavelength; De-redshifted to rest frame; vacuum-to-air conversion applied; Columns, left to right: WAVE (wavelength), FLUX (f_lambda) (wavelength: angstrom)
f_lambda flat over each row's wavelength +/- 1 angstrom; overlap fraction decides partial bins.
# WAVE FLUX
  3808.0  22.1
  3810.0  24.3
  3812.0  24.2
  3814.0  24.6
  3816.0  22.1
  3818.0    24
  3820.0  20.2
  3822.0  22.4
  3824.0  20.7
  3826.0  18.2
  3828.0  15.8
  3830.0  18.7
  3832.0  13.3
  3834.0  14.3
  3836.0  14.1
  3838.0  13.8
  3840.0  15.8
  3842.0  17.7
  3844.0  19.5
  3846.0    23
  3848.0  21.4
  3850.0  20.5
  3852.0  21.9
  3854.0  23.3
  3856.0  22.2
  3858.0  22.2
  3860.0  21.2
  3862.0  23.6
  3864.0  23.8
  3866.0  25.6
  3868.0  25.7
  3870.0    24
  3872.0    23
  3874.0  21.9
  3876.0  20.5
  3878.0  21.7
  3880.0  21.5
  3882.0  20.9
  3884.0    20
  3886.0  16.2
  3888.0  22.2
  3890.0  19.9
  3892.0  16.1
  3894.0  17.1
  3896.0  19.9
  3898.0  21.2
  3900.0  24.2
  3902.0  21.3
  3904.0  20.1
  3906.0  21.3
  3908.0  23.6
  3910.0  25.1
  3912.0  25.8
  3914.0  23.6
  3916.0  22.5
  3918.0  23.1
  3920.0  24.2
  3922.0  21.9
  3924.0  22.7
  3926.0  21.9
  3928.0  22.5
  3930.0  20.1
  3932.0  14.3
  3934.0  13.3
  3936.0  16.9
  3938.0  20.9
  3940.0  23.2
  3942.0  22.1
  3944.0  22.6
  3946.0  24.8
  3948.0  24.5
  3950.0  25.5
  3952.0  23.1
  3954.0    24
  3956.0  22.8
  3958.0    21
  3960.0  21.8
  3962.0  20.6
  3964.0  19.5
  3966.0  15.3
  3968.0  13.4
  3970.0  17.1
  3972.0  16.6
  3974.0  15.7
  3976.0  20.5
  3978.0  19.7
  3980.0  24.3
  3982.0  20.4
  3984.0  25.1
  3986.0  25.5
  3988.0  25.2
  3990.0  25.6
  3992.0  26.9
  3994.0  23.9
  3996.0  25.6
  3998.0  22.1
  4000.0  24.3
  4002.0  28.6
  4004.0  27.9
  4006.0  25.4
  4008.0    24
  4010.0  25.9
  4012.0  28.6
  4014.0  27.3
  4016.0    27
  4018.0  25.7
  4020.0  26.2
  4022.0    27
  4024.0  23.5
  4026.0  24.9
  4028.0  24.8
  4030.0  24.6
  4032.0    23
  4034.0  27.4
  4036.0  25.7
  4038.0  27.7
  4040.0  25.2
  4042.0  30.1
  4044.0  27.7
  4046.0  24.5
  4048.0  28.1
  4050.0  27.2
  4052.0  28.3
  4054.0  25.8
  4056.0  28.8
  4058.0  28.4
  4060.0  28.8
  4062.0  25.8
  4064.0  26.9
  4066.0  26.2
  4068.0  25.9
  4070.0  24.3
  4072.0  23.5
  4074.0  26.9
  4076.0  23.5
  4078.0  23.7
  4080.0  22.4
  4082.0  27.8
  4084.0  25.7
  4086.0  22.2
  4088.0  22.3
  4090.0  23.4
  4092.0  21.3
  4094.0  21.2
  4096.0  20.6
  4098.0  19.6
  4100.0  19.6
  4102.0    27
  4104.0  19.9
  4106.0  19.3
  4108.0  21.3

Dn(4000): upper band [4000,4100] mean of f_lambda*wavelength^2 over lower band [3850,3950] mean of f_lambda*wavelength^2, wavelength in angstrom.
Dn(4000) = 1.26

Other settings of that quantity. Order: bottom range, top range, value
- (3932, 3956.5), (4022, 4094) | 1.25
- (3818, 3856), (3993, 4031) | 1.49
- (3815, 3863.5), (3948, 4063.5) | 1.35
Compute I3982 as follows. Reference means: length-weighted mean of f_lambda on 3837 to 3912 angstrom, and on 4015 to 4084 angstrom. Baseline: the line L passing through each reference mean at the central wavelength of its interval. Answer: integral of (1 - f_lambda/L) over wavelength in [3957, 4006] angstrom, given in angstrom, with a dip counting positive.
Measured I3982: 4.5 angstrom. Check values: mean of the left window 21.2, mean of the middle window 22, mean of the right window 26.1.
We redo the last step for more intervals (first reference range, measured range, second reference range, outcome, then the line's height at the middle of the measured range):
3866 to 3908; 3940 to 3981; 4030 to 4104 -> 3.4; 22.7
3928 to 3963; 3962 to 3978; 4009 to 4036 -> 3.8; 22.7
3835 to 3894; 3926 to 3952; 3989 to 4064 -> 2.6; 23.3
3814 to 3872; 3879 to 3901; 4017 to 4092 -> 1.7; 21.6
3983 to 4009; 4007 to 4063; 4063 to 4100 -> -4.4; 24.6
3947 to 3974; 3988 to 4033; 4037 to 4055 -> -2.5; 24.3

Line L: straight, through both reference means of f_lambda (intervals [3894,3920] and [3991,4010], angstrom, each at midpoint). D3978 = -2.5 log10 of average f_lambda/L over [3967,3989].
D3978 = 0.215 mag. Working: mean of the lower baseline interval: 22.5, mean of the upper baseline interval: 25.4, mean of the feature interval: 20.3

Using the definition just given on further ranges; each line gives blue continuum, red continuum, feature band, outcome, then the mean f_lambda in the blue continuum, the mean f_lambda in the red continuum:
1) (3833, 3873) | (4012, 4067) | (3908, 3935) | 0.059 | 20.8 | 26.6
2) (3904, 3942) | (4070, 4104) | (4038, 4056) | -0.198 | 21.5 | 23.1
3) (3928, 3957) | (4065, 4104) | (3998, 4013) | -0.172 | 21.3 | 23.4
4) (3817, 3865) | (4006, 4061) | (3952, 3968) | 0.170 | 19.7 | 26.5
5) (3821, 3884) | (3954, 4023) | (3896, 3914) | -0.061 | 20.4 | 23.1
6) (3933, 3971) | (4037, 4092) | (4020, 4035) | -0.042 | 20.7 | 25.9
